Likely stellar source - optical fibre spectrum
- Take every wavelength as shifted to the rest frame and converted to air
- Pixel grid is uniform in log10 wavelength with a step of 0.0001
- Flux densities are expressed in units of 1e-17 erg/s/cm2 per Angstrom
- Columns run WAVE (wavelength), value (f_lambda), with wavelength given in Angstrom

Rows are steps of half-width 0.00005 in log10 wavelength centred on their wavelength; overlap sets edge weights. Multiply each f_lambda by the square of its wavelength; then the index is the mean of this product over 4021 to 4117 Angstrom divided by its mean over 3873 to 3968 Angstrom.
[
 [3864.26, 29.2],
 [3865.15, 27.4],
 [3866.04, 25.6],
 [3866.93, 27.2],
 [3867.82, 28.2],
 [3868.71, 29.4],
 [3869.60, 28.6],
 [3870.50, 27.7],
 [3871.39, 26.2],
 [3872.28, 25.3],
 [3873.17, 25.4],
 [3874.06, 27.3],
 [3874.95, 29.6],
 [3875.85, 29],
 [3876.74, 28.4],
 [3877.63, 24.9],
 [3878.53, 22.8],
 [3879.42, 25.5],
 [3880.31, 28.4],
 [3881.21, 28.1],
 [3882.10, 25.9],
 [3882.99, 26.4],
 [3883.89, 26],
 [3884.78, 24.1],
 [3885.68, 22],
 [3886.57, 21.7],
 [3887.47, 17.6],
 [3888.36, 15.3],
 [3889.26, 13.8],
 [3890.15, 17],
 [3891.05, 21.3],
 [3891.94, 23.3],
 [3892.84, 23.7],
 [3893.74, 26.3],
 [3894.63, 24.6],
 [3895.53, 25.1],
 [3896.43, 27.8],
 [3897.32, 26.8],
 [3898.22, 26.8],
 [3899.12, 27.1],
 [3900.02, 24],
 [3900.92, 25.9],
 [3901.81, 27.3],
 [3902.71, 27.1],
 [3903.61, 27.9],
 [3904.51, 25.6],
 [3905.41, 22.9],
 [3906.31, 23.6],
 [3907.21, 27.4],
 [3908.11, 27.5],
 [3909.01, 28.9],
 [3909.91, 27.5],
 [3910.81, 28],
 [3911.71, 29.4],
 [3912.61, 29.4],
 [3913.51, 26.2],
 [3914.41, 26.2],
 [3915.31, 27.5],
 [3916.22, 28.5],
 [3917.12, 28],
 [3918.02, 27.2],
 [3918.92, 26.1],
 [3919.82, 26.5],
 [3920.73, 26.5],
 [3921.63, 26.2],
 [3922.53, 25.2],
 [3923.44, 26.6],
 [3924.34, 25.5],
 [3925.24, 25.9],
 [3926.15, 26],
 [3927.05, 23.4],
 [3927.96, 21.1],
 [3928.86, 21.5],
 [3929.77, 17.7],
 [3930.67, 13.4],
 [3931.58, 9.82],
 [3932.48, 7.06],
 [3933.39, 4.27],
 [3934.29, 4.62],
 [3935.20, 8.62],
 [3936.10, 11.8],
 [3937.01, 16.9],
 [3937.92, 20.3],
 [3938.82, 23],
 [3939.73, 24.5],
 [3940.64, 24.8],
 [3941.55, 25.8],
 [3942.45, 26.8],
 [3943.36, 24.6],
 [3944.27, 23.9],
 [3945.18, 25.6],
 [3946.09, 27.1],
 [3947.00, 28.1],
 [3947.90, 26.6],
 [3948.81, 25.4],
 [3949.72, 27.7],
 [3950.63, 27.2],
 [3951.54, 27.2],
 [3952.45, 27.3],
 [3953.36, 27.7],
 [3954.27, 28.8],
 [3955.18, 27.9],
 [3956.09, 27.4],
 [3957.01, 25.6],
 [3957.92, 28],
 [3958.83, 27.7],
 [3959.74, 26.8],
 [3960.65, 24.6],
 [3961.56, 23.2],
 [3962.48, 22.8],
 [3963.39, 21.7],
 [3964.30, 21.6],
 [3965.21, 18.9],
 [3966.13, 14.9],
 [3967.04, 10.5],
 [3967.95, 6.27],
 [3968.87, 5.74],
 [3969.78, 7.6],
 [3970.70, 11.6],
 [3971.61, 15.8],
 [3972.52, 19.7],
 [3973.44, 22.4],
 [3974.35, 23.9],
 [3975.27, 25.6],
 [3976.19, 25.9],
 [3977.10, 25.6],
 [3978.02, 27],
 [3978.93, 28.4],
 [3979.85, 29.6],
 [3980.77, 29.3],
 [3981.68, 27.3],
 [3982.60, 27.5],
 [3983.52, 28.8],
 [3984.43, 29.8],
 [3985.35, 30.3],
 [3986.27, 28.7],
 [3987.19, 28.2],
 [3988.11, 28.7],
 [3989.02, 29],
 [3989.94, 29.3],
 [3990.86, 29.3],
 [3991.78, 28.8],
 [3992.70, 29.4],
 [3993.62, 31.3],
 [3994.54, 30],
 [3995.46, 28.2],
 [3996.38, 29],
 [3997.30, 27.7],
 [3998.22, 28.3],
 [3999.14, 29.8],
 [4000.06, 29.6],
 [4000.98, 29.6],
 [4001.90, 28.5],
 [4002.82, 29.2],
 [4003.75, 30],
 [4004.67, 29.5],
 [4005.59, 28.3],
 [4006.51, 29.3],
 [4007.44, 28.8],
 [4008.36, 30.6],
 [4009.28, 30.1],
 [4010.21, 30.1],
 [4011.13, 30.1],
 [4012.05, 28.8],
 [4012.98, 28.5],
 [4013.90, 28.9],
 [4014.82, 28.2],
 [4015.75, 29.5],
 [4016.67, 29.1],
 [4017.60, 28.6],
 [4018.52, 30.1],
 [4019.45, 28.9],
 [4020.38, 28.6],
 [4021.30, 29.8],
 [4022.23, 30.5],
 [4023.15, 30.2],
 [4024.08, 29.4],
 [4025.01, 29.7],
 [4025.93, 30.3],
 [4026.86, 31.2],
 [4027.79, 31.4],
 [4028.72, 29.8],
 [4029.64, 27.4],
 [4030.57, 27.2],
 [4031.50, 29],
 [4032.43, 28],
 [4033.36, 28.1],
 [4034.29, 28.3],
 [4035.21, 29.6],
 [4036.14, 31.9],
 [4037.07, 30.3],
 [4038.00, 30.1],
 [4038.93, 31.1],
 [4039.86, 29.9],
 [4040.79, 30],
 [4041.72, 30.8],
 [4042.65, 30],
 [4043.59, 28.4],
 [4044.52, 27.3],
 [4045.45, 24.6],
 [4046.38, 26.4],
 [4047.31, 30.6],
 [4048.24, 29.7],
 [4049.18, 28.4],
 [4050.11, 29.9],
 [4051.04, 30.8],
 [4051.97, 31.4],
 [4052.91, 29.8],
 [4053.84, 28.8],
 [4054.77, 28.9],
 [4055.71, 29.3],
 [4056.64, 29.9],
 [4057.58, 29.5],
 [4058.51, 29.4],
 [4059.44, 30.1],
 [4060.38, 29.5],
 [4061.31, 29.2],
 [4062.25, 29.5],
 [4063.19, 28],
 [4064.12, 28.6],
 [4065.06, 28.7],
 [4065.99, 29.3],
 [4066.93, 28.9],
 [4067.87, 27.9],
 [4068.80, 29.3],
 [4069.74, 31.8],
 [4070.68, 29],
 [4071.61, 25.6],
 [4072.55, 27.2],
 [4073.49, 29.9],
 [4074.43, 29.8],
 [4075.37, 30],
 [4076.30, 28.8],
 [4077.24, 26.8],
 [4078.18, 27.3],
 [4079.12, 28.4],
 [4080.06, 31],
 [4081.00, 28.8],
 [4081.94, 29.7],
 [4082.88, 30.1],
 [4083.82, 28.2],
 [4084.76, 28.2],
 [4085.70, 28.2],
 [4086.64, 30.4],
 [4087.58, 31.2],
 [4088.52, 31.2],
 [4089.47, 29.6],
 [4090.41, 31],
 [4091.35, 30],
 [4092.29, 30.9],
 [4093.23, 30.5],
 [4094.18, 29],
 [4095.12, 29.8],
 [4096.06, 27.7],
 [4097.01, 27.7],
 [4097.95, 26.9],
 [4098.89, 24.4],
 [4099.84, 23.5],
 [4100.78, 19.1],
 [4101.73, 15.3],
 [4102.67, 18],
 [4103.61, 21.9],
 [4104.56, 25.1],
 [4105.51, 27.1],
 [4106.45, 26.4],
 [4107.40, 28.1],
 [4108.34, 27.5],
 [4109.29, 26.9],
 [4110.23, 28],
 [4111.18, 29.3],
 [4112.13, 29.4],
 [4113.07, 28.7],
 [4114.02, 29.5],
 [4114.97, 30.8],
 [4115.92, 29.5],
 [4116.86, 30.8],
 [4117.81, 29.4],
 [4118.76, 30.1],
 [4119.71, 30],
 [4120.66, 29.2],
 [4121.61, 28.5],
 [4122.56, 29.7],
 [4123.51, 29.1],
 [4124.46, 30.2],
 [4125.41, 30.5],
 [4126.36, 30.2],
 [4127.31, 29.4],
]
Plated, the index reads 1.3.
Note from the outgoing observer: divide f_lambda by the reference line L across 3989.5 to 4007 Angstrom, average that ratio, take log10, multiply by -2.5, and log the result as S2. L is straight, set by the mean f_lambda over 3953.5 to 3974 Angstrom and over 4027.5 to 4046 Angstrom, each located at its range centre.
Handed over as -0.20 mag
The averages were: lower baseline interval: 20.1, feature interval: 29.2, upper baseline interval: 29.1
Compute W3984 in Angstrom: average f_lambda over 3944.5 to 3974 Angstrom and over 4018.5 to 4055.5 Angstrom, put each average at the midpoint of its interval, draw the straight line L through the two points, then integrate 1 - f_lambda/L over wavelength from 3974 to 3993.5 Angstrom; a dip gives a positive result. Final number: -2.97 Angstrom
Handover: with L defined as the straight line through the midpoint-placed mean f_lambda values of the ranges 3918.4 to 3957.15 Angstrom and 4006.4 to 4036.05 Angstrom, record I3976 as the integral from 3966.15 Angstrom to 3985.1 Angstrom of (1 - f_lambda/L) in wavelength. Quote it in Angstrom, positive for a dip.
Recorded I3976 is 3.2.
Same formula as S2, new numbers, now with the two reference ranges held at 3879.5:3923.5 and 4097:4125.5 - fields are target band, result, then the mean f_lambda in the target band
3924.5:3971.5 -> 0.235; 20.7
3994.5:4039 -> -0.120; 29.4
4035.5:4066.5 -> -0.110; 29.4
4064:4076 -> -0.086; 28.9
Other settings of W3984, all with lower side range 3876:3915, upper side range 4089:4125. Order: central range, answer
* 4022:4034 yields -1.2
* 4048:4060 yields -1.2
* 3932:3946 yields 3.9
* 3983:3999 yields -1.8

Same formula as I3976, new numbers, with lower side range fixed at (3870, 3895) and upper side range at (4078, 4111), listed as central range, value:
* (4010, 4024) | -1.7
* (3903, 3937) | 2.9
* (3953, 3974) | 4.2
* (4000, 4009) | -1.2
